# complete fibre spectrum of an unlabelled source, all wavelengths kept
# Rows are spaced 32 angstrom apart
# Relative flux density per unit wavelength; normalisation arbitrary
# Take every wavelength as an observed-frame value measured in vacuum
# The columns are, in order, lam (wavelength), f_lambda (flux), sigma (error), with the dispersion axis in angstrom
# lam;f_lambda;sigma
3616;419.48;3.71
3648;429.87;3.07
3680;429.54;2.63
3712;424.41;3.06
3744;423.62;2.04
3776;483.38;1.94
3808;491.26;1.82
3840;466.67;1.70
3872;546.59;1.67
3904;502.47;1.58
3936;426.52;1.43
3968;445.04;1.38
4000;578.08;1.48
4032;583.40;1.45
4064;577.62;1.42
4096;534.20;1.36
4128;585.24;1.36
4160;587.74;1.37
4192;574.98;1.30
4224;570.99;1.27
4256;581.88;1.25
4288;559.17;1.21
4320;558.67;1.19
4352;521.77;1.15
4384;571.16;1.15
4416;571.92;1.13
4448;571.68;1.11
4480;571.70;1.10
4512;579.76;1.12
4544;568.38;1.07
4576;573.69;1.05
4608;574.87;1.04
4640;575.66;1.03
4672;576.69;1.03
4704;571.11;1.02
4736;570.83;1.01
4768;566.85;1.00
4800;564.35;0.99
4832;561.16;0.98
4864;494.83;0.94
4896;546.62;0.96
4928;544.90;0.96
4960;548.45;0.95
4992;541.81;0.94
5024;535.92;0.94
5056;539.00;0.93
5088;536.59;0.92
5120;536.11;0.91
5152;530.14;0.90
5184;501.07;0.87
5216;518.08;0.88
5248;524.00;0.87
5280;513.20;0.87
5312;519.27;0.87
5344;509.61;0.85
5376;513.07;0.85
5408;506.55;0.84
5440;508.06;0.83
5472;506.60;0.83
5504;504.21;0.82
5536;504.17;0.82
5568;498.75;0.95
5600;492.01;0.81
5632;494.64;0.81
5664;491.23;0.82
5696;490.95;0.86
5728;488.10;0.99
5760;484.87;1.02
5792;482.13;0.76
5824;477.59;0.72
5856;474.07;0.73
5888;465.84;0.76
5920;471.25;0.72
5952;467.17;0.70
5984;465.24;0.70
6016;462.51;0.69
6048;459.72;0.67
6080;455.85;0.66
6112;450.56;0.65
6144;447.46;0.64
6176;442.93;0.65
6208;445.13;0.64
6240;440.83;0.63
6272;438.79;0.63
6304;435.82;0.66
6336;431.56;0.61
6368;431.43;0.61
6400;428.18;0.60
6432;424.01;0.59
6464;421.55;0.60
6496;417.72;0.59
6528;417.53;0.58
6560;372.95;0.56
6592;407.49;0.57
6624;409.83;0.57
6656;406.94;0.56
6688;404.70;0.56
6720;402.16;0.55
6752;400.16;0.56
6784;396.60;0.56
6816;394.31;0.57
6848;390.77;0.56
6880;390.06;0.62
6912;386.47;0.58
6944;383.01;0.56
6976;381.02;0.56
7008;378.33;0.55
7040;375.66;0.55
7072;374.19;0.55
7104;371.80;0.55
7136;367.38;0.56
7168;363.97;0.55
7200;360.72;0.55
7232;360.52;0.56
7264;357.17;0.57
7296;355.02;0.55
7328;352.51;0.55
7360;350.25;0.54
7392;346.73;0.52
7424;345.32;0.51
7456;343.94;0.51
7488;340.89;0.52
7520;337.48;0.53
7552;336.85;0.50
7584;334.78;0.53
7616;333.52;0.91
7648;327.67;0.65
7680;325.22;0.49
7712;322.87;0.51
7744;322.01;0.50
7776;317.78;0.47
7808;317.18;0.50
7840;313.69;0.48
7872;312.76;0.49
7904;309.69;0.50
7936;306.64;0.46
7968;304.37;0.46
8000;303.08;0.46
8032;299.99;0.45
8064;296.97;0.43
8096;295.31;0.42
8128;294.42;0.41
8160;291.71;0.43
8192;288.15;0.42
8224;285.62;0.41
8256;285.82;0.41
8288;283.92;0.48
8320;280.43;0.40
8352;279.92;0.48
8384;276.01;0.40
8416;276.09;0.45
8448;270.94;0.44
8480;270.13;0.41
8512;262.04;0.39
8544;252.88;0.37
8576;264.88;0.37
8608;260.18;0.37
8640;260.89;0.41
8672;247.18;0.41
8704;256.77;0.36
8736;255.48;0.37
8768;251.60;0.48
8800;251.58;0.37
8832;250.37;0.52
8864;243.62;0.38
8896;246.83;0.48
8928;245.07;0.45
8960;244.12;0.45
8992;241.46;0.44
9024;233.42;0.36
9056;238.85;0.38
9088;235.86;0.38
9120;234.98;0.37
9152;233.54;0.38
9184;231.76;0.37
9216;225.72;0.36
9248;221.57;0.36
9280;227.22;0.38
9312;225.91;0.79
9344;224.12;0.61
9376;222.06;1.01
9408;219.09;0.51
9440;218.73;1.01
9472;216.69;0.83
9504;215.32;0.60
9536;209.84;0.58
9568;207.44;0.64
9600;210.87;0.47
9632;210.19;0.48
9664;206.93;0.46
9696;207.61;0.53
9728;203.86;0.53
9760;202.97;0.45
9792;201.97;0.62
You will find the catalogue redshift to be 0.00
